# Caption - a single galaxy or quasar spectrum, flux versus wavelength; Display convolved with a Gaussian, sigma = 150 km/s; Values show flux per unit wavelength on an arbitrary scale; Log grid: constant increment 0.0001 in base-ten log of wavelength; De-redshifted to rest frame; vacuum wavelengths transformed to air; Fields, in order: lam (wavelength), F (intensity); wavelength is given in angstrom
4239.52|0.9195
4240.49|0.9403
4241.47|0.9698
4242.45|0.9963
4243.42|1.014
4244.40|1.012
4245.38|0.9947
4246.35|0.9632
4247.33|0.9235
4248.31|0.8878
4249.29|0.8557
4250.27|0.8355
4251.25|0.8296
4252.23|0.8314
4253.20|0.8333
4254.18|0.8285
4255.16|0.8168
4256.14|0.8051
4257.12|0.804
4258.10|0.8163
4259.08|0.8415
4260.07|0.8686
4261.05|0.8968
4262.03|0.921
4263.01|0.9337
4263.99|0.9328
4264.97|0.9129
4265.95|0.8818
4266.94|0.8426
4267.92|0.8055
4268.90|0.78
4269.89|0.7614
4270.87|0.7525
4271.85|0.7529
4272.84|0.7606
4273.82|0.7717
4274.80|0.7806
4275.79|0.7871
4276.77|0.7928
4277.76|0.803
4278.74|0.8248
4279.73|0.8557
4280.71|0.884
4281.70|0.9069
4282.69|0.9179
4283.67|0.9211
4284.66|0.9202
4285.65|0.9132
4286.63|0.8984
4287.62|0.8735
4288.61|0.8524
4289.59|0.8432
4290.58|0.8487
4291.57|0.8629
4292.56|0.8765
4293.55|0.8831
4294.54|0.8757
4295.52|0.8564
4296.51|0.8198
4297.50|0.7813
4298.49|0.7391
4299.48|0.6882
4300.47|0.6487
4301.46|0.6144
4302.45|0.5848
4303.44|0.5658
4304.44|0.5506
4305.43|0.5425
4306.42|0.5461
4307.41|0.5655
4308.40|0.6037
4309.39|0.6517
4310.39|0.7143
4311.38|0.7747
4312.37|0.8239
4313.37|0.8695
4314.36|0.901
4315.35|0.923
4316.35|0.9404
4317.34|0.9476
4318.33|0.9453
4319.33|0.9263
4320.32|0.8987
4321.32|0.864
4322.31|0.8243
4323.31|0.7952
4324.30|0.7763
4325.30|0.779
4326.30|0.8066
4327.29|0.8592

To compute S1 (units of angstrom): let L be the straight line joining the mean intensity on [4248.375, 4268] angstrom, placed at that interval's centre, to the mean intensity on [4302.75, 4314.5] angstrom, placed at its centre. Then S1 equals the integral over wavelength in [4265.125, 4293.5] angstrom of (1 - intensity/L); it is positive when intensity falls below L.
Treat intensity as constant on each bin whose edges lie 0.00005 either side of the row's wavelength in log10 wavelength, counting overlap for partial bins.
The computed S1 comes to -2.4 angstrom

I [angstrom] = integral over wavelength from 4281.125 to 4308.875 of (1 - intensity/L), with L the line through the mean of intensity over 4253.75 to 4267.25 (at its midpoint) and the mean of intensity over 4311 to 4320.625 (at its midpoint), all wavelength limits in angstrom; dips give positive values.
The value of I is 3.6 angstrom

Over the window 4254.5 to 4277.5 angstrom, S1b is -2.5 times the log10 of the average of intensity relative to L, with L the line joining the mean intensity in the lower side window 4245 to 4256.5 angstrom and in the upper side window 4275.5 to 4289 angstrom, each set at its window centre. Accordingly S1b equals 0.05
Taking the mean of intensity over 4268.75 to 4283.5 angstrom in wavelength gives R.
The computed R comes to 0.812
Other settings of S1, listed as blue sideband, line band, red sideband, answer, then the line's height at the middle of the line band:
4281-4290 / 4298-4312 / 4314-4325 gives 4.08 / 0.888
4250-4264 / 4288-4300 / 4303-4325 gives -0.42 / 0.799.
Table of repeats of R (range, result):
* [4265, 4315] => 0.783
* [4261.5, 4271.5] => 0.852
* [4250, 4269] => 0.853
